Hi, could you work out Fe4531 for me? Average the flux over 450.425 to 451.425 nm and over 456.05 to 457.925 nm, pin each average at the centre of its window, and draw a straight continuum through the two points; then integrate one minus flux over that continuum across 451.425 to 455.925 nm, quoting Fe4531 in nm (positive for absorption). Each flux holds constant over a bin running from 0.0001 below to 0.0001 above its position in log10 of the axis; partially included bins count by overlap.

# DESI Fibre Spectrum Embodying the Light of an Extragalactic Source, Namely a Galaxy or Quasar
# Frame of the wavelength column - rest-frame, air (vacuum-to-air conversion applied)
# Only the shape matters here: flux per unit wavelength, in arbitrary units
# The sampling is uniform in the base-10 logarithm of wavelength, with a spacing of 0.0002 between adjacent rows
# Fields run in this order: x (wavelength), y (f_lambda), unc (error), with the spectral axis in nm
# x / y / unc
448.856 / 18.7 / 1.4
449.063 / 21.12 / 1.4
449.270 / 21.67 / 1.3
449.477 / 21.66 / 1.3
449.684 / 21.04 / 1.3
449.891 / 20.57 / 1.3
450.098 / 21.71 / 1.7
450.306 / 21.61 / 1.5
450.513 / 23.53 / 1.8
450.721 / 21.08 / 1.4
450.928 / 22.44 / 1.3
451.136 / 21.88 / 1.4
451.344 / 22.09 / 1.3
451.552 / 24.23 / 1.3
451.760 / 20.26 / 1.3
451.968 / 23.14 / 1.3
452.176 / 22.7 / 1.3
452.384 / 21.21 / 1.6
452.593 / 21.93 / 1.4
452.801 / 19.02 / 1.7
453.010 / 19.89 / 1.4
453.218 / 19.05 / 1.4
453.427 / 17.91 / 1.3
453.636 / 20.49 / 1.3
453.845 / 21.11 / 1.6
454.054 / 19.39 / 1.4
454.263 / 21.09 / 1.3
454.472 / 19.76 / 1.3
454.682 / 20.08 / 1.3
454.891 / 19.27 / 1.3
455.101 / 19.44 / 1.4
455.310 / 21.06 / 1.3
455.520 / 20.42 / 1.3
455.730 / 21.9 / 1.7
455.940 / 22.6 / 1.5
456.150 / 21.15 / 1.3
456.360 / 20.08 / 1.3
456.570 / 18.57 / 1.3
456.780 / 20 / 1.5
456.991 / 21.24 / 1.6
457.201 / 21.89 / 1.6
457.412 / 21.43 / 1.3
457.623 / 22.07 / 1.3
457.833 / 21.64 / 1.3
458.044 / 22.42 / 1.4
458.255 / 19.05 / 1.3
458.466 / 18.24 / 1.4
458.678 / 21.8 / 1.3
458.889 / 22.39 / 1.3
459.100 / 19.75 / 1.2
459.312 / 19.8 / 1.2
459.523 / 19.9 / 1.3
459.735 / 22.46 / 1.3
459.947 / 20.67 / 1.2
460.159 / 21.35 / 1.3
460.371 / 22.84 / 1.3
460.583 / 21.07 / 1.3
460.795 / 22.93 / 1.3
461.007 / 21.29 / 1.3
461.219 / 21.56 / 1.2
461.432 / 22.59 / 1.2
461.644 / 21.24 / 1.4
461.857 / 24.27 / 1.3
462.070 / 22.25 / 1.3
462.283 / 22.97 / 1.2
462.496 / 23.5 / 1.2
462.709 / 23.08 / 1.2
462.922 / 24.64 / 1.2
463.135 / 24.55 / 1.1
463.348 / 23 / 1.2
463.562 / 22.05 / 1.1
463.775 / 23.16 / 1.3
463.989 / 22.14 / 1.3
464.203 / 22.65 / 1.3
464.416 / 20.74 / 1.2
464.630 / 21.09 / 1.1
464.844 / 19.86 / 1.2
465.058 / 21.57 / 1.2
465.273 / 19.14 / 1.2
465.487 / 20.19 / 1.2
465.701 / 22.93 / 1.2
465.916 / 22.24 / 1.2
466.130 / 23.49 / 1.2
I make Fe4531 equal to 0.191 nm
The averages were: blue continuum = 22.2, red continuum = 20.9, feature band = 20.7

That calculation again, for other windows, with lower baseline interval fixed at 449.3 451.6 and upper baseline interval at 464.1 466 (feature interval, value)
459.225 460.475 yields 0.013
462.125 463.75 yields -0.160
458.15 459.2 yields 0.060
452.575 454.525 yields 0.168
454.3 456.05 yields 0.087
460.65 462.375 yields -0.083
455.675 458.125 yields 0.040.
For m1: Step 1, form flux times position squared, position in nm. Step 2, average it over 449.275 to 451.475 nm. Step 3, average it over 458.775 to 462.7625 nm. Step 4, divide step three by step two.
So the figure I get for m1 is 1.05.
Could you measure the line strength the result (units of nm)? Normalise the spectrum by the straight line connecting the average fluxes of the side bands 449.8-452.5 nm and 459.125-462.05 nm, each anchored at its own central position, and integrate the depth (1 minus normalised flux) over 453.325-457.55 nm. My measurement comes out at 0.27 nm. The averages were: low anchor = 22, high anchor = 21.7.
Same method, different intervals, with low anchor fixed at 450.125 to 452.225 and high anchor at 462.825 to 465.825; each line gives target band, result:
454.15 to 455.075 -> 0.09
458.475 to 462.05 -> 0.08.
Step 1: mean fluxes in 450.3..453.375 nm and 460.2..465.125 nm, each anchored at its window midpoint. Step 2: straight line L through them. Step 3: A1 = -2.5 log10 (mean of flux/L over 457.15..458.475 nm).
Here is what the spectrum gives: 0.04 mag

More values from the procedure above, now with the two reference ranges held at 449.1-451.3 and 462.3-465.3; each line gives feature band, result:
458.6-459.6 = 0.070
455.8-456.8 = 0.072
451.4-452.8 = -0.011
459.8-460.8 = 0.024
